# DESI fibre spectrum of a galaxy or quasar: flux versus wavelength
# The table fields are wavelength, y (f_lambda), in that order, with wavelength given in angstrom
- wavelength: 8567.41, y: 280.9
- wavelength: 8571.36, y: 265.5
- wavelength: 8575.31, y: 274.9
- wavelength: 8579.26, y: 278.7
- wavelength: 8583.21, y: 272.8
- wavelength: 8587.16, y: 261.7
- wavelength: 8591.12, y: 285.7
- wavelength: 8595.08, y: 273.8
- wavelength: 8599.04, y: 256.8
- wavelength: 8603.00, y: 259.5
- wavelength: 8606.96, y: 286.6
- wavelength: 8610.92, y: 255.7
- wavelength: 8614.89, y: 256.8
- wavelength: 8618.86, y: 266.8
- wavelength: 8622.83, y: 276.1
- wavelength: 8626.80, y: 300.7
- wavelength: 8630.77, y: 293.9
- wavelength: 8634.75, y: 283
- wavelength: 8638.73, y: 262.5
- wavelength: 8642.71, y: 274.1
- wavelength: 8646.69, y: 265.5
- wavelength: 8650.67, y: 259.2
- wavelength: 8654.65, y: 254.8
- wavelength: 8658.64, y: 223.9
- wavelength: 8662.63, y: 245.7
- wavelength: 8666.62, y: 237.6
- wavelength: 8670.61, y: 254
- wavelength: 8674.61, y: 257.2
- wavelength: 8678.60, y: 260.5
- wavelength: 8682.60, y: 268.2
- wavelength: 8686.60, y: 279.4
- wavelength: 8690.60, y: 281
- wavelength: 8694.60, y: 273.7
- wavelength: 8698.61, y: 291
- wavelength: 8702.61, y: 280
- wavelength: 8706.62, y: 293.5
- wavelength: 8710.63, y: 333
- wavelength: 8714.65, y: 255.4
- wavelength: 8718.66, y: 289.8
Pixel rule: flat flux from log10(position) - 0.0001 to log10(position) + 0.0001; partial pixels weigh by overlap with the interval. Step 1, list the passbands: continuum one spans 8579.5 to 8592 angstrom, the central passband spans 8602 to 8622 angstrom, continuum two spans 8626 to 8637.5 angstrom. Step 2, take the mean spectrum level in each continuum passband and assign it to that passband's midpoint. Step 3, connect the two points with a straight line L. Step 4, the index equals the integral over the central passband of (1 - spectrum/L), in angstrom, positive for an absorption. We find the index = 1.2 angstrom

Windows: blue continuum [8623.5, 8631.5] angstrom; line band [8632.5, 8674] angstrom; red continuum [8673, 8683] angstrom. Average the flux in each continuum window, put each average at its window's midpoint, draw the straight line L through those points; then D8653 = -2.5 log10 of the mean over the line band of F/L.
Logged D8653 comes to 0.09 mag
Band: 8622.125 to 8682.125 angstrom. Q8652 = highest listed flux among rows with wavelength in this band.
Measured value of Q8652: 300.7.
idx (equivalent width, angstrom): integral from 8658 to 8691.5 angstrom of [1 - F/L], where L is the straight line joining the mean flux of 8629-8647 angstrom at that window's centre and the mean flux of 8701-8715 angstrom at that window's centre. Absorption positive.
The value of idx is 3.4 angstrom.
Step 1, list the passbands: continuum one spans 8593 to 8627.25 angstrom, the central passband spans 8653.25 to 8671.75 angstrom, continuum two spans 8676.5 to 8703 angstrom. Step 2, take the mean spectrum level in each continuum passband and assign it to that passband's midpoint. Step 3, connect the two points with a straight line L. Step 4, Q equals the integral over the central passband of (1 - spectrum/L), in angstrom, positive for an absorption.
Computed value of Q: 2.1 angstrom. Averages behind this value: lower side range 269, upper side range 276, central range 242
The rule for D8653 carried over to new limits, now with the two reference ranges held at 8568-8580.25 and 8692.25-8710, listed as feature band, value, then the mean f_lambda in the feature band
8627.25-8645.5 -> 0.00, 280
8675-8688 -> 0.07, 267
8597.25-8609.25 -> 0.04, 268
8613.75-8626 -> 0.03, 271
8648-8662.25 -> 0.15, 247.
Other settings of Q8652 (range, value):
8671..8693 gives 281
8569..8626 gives 286.6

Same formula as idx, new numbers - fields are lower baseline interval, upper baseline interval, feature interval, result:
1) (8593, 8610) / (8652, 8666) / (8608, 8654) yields -3.1 angstrom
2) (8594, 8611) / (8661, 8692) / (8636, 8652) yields -0.2 angstrom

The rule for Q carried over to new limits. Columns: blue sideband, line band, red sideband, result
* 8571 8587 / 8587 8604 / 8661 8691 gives 0.11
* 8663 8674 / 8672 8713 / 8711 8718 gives -2.57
